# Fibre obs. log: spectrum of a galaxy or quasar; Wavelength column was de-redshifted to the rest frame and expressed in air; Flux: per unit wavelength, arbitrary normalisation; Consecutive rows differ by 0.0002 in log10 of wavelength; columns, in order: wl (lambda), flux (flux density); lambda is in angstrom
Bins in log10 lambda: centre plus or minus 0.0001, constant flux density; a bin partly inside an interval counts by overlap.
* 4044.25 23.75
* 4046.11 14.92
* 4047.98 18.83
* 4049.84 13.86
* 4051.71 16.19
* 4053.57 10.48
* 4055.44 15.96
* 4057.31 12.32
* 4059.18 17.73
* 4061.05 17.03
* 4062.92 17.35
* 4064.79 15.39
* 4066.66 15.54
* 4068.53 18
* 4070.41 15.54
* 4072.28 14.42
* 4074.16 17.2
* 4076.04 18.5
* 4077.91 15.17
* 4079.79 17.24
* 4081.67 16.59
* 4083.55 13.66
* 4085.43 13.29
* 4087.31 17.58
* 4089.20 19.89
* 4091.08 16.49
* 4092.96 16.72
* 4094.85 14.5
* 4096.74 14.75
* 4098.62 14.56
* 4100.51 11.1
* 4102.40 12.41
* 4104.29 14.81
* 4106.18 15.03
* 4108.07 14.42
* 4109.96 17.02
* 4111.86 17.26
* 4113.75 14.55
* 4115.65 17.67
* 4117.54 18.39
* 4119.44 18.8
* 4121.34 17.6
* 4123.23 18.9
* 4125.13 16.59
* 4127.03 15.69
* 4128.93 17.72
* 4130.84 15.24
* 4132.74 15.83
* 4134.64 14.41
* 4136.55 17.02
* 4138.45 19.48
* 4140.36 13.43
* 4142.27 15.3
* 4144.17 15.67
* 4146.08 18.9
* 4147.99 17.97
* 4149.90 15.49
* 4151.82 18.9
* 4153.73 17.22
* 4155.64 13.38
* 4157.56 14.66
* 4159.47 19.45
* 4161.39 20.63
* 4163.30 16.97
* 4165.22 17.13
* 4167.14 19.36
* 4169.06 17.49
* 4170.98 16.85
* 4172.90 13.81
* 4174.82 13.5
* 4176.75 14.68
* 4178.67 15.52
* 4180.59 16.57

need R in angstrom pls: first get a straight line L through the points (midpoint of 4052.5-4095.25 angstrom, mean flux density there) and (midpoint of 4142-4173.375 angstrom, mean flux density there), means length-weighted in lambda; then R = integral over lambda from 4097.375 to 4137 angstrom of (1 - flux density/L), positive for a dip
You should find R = 1.5 angstrom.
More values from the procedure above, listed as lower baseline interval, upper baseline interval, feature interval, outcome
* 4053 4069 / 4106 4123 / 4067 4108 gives 1.66 angstrom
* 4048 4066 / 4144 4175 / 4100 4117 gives 1.15 angstrom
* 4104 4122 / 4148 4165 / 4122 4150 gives 0.55 angstrom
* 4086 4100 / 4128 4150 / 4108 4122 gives -0.74 angstrom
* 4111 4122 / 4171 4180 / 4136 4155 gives -0.96 angstrom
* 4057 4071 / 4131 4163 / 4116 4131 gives -0.81 angstrom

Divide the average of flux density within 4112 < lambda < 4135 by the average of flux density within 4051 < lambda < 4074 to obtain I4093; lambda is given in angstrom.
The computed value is 1.1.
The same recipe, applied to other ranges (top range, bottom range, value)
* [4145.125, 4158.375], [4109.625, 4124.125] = 0.95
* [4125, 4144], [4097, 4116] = 1.08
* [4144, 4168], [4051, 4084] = 1.10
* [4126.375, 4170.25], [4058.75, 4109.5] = 1.07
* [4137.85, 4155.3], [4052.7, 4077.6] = 1.06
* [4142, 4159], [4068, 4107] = 1.06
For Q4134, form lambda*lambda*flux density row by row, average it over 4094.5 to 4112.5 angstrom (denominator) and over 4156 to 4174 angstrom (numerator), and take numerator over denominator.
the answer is 1.22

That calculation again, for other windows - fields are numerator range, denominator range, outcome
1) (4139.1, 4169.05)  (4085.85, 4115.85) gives 1.13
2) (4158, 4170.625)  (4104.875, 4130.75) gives 1.11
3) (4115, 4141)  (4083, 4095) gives 1.07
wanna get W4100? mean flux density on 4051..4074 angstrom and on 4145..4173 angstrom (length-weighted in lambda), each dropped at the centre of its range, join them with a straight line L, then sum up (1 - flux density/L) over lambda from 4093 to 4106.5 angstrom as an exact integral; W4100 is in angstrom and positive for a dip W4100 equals 1.8 angstrom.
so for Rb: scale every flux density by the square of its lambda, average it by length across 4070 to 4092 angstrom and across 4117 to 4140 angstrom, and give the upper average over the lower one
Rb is 1.1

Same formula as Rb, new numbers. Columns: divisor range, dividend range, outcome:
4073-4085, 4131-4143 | 1.01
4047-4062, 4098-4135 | 1.07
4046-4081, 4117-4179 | 1.10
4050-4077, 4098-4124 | 1.03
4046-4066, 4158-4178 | 1.15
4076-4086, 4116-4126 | 1.18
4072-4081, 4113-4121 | 1.07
